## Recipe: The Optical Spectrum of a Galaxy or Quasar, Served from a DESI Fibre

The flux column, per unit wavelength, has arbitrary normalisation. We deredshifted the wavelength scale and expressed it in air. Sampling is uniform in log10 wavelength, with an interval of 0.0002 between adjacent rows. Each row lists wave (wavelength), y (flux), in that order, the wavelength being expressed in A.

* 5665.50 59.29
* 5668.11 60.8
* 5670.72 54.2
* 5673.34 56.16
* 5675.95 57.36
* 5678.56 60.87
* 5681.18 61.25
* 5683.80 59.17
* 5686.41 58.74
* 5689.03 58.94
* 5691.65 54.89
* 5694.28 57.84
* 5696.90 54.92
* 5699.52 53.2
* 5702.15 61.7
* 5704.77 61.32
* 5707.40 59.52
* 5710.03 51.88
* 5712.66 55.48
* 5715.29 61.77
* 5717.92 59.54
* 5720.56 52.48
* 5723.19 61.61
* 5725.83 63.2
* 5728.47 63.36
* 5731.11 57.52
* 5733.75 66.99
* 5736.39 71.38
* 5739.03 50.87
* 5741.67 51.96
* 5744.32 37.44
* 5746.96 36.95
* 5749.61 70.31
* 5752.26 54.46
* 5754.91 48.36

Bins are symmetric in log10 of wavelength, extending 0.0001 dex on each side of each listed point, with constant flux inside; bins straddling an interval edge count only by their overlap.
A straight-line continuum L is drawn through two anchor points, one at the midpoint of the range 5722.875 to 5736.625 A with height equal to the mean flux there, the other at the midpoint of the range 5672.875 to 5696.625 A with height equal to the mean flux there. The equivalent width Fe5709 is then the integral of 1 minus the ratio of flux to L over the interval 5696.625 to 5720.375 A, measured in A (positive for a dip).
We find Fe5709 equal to 1.4 A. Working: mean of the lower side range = 58.3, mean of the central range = 57.6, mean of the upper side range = 63.6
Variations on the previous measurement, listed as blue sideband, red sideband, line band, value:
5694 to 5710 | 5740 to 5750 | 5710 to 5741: -4.80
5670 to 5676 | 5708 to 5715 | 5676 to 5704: -1.29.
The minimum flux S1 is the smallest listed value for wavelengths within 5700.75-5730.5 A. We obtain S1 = 51.88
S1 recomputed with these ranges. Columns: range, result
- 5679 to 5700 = 53.2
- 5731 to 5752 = 36.95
